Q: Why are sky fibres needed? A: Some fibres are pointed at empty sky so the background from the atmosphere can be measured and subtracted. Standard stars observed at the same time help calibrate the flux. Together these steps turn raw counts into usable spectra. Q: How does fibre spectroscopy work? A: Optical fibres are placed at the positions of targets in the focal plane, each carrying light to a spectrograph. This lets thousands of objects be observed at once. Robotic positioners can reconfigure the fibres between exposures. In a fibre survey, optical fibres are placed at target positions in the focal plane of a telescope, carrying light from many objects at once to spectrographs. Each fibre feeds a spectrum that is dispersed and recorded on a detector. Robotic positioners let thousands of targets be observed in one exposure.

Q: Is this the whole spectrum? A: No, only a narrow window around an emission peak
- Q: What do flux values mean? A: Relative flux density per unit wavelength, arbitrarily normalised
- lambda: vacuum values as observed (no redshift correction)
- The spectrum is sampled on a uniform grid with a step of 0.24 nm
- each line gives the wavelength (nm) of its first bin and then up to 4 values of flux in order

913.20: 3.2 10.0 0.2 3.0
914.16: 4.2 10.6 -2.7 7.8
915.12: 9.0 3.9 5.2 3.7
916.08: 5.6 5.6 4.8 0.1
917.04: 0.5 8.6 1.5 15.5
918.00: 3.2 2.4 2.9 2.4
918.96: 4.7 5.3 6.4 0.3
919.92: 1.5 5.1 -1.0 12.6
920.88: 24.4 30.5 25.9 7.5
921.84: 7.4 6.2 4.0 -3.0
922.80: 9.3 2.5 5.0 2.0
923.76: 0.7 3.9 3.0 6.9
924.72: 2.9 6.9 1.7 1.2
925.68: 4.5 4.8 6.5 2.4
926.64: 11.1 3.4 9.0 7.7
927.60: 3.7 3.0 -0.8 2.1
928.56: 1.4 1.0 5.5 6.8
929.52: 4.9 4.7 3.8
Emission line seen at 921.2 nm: H-beta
